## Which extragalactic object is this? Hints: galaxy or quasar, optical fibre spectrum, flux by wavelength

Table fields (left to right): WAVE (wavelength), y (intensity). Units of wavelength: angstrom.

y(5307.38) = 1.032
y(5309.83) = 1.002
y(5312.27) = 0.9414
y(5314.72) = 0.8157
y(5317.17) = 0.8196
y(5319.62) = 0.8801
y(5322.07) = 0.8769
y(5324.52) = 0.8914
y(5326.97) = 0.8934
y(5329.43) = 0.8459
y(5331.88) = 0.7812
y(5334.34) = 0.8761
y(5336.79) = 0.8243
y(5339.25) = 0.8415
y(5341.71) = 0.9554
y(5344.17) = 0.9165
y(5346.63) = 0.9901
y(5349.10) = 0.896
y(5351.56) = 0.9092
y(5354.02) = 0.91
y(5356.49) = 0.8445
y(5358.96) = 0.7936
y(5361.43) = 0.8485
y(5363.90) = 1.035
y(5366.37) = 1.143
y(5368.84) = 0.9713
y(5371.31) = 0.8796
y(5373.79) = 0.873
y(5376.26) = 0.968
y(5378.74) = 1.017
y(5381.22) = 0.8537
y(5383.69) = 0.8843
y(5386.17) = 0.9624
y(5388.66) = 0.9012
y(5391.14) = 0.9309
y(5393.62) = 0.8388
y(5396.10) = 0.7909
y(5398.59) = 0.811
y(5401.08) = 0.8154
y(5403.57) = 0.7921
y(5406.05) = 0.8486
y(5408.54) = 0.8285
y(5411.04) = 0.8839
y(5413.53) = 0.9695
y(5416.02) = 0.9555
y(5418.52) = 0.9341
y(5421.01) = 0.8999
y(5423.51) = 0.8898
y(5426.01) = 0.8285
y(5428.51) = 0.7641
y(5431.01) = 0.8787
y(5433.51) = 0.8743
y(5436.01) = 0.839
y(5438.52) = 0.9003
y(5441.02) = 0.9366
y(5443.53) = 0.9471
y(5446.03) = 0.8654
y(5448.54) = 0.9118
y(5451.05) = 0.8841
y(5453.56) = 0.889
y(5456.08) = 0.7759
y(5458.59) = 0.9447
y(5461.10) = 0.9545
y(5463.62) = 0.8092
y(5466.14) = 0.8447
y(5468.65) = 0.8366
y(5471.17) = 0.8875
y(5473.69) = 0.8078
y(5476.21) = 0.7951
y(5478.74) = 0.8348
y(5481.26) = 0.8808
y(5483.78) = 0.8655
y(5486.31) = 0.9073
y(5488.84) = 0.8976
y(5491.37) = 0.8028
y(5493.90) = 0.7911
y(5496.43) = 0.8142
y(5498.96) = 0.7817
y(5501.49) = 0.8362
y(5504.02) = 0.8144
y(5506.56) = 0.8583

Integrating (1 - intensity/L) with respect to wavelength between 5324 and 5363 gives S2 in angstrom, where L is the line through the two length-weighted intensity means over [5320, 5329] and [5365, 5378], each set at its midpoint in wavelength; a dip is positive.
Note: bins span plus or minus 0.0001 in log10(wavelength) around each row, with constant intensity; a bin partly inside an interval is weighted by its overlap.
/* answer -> 1.7 angstrom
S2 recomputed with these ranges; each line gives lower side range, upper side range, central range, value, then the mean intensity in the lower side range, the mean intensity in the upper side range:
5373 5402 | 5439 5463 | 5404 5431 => 0.5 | 0.888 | 0.899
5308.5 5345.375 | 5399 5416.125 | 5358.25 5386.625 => -2.2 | 0.878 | 0.862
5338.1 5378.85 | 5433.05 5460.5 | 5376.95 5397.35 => 0.3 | 0.927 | 0.89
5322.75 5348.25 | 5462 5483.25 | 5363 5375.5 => -1.5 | 0.882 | 0.84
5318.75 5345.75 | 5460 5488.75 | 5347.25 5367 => -1.1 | 0.873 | 0.858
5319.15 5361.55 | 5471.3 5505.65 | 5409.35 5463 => -2.6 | 0.877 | 0.835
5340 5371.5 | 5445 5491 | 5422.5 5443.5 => 0.4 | 0.931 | 0.865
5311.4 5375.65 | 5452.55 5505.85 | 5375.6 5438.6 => -0.4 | 0.895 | 0.846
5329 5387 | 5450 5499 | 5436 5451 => -0.6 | 0.91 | 0.852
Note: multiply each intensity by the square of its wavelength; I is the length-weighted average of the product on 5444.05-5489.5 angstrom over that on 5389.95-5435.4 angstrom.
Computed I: 1.03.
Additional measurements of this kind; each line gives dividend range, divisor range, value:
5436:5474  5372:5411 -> 1.03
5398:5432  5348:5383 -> 0.95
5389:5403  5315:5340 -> 1.01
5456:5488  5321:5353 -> 1.02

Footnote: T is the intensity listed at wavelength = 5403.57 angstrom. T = 0.7921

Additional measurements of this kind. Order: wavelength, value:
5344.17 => 0.9165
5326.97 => 0.8934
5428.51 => 0.7641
